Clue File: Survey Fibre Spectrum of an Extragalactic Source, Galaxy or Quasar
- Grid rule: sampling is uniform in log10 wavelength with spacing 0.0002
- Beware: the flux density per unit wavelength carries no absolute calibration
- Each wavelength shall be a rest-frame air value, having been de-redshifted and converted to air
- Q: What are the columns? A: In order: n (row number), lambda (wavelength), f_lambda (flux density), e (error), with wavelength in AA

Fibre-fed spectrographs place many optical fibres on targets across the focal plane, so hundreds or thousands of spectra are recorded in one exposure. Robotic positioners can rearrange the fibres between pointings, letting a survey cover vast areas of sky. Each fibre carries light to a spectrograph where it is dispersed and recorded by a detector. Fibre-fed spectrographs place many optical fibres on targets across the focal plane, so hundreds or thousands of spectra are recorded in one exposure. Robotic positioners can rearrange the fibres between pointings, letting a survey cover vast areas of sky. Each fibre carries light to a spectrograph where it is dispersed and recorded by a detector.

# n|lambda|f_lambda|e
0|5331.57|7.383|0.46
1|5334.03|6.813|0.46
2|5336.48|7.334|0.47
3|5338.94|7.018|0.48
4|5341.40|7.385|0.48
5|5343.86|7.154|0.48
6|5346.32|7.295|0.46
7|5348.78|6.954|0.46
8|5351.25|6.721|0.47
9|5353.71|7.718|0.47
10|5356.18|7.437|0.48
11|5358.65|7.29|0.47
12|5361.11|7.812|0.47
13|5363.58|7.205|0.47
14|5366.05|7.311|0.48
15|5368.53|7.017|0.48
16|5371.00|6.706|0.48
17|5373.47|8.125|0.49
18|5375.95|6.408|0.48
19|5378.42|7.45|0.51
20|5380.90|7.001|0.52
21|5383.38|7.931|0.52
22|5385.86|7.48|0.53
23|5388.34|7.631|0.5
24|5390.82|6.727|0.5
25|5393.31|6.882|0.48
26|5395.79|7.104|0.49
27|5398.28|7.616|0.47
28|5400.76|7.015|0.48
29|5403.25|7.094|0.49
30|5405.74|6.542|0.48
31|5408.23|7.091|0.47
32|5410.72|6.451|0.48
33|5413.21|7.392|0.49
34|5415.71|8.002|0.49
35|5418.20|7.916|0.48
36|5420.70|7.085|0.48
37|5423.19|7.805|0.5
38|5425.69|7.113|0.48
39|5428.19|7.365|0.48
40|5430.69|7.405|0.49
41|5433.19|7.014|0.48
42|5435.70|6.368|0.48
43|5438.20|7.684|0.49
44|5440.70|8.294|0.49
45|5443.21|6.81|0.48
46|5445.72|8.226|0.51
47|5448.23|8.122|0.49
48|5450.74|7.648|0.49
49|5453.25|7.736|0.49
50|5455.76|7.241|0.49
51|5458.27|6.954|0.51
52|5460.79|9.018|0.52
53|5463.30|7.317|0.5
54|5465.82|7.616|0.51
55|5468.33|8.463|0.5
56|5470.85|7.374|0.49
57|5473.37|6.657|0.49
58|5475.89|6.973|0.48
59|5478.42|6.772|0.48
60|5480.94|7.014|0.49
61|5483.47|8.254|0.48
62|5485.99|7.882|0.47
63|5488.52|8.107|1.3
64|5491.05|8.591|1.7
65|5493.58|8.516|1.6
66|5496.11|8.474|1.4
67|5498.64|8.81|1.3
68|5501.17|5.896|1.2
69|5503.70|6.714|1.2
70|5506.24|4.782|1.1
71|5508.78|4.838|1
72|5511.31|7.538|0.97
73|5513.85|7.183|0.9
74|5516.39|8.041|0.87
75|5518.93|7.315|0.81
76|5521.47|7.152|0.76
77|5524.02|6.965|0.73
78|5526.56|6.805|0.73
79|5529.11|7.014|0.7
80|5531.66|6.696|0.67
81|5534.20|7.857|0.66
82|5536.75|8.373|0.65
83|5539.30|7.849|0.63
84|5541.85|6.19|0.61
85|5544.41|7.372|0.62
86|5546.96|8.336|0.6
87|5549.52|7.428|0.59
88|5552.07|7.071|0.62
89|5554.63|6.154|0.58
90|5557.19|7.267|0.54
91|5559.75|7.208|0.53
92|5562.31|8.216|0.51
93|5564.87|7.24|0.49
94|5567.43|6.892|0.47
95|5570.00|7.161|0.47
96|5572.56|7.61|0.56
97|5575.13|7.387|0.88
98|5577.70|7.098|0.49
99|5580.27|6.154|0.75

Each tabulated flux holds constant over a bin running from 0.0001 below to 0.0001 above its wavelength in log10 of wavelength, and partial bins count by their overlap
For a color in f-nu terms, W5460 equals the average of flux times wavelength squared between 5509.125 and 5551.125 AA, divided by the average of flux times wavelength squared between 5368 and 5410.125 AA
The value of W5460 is 1.08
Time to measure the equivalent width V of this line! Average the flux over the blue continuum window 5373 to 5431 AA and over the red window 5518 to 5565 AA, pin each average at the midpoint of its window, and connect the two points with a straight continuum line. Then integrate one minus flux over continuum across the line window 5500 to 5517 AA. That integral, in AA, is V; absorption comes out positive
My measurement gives 2.1 AA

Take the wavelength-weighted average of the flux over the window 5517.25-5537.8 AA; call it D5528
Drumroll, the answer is 7.28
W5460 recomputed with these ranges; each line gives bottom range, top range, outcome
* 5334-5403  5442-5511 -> 1.07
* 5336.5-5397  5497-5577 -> 1.05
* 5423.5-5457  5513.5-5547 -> 1.01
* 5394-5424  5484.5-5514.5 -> 1.04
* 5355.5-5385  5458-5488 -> 1.07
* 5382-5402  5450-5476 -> 1.07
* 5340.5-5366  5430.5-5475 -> 1.07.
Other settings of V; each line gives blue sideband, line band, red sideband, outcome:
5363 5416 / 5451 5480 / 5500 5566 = -1.44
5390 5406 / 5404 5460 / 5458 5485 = -1.02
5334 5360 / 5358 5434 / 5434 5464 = 1.52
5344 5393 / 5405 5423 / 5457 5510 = 0.11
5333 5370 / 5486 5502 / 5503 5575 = -2.15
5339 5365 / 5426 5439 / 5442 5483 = 0.53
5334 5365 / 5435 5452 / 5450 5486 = -0.39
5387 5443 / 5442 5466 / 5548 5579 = -1.42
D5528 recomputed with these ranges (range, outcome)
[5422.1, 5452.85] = 7.49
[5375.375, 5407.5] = 7.16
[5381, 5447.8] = 7.31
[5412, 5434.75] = 7.44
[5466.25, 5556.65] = 7.3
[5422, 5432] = 7.42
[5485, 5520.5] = 7.33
